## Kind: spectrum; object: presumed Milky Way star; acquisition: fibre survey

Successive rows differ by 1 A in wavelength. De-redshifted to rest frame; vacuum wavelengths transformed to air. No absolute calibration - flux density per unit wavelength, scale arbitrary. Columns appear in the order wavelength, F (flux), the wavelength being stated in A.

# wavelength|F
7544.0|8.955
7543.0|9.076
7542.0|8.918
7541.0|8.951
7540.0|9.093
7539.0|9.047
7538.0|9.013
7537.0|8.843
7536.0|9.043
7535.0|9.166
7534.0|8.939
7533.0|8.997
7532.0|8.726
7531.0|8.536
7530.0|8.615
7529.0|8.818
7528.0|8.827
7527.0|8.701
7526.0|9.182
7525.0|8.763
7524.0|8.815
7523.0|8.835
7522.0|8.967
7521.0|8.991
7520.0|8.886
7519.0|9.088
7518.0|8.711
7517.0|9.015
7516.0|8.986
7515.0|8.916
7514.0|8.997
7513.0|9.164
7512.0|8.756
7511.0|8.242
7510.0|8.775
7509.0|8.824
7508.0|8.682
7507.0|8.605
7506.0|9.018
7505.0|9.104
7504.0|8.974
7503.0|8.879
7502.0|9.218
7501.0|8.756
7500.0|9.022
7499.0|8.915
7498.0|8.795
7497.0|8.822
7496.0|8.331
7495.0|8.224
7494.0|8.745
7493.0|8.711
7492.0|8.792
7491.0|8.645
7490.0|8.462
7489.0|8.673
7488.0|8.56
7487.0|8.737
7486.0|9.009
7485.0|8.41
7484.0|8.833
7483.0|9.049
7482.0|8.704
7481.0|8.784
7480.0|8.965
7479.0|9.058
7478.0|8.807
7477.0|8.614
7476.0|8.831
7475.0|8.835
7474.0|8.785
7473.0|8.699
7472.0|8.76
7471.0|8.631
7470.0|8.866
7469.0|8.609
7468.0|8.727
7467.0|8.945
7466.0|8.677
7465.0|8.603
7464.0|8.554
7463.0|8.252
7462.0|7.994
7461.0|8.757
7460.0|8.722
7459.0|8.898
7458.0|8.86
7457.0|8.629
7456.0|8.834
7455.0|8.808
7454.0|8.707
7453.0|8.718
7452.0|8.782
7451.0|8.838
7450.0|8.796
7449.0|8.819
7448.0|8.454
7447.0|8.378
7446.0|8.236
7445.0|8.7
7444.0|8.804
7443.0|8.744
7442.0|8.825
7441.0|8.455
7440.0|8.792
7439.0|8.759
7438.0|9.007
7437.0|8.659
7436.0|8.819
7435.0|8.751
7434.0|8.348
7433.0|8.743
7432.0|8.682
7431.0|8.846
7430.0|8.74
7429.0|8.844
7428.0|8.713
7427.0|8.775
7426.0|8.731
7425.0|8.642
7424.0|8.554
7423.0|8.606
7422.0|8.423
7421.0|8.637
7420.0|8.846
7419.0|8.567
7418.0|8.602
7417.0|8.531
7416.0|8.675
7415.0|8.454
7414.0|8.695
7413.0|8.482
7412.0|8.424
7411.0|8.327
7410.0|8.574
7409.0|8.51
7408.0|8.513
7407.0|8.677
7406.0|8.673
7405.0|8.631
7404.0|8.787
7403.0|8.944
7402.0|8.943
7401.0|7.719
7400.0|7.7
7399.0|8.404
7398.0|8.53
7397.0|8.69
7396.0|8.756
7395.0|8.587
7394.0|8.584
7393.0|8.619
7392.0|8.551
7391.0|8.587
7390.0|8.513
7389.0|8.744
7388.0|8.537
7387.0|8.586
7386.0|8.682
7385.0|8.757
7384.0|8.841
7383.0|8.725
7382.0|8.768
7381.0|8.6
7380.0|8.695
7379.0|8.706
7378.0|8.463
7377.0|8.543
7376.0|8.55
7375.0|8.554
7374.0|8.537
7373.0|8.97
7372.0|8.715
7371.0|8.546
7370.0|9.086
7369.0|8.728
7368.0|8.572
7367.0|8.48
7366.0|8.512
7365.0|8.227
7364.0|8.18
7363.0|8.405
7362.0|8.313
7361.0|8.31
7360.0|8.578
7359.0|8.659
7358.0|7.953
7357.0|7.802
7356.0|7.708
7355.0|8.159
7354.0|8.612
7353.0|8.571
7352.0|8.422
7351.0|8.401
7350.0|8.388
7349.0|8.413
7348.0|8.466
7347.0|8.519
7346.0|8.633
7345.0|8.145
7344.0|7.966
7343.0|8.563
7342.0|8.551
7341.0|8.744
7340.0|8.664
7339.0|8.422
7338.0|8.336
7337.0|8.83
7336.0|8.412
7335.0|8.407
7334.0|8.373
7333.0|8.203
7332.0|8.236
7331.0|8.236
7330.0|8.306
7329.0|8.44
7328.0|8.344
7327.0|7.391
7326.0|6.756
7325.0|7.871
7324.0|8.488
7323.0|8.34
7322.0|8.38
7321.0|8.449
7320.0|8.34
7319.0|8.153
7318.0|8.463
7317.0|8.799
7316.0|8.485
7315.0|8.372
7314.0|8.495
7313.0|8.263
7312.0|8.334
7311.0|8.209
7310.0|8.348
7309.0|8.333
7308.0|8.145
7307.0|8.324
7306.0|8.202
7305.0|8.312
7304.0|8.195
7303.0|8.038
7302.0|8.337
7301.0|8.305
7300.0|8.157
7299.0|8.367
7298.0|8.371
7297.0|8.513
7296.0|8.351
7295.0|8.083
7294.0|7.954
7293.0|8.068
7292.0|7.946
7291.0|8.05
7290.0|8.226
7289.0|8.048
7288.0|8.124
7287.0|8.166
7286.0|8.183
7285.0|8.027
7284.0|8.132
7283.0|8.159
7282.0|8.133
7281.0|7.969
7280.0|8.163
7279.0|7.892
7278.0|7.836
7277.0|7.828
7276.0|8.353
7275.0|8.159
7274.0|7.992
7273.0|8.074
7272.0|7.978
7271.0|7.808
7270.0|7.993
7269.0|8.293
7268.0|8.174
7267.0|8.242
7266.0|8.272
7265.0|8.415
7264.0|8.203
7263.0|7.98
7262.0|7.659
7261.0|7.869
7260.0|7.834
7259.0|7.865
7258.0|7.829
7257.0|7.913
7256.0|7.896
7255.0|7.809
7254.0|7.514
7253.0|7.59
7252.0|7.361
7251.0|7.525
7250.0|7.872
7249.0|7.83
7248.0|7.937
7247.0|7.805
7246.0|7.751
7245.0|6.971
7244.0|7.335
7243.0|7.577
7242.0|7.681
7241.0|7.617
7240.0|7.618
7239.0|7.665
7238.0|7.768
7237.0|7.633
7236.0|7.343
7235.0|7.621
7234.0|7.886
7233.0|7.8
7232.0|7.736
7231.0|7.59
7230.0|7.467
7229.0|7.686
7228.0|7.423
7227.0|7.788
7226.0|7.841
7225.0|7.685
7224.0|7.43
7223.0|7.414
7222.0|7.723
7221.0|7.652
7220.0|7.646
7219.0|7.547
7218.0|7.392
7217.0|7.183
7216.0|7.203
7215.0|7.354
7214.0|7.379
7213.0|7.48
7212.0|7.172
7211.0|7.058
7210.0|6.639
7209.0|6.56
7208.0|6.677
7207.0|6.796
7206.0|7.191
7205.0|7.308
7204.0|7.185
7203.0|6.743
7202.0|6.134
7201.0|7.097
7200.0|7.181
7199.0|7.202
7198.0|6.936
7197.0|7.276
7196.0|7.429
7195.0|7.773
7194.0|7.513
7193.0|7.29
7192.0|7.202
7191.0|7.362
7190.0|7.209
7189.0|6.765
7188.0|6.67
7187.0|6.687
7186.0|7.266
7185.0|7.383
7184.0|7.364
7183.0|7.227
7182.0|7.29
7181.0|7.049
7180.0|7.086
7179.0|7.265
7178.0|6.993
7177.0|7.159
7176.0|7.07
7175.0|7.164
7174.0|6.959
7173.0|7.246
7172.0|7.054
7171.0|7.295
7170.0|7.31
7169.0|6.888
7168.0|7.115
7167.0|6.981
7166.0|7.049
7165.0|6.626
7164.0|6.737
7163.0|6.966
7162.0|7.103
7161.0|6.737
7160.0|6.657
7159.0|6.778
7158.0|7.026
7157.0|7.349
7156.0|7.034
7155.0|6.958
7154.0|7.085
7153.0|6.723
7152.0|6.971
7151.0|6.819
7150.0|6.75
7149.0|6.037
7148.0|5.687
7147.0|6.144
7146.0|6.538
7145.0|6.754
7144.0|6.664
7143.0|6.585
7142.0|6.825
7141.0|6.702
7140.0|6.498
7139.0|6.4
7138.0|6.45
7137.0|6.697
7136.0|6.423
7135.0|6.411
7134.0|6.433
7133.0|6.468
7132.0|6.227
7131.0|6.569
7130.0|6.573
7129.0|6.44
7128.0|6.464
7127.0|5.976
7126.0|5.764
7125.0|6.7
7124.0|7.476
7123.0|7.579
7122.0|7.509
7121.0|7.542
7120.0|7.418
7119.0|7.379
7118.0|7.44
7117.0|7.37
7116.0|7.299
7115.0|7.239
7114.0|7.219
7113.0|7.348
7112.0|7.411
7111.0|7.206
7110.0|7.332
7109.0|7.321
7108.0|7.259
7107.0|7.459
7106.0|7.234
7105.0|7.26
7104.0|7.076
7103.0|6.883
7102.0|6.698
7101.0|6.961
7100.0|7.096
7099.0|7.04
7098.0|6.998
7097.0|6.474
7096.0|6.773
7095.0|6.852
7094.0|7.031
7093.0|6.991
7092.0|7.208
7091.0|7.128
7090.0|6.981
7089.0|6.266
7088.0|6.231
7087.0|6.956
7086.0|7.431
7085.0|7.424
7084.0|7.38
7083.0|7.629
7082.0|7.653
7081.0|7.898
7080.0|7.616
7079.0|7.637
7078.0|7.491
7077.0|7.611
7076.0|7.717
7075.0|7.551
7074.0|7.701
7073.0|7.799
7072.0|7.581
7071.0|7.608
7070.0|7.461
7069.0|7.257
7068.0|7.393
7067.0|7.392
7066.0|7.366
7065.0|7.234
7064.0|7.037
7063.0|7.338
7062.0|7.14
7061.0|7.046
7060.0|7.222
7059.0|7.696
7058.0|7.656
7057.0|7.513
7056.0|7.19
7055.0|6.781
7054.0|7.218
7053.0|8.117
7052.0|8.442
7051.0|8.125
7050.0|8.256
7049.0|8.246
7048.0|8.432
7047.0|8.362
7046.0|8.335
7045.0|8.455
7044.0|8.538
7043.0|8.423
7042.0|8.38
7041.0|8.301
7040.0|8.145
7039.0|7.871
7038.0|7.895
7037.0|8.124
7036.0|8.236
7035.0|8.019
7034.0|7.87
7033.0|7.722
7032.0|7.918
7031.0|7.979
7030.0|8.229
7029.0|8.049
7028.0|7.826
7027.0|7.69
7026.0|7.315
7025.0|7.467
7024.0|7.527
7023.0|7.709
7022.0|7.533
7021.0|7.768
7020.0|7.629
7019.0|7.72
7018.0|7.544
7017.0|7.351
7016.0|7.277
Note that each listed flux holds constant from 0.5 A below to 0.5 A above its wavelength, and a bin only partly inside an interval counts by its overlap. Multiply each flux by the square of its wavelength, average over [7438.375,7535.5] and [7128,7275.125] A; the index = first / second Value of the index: 1.31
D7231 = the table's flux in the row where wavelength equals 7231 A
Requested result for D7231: 7.59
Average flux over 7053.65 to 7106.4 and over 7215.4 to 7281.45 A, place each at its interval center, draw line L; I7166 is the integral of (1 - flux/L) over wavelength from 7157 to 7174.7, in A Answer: 1.2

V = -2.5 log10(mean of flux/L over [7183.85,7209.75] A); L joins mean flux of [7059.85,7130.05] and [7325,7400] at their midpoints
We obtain 0.09 mag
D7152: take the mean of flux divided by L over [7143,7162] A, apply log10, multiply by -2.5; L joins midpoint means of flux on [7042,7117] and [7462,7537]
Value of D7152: 0.143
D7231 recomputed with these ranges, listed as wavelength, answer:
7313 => 8.263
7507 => 8.605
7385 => 8.757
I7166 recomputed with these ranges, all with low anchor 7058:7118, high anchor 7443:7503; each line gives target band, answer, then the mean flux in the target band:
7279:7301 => -0.3 A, 8.15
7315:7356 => -0.7 A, 8.33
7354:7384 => -0.6 A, 8.49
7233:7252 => 0.5 A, 7.63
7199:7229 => 1.9 A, 7.24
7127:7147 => 2.5 A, 6.51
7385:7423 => -0.5 A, 8.56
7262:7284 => -0.3 A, 8.08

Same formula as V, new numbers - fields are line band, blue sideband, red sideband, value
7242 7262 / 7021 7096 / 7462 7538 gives 0.06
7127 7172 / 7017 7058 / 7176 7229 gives 0.11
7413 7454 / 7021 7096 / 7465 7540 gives -0.01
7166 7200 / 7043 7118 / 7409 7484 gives 0.09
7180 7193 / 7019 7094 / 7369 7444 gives 0.13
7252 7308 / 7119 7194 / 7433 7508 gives -0.07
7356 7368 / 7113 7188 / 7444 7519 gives -0.03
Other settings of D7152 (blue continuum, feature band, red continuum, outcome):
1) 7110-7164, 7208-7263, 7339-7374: 0.00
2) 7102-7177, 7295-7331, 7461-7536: -0.06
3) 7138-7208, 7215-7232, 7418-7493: -0.04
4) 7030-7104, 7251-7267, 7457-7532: 0.03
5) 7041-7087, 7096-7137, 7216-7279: 0.11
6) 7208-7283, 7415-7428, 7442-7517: -0.02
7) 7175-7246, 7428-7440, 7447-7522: -0.03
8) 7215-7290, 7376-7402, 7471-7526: -0.03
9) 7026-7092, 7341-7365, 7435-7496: 0.01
